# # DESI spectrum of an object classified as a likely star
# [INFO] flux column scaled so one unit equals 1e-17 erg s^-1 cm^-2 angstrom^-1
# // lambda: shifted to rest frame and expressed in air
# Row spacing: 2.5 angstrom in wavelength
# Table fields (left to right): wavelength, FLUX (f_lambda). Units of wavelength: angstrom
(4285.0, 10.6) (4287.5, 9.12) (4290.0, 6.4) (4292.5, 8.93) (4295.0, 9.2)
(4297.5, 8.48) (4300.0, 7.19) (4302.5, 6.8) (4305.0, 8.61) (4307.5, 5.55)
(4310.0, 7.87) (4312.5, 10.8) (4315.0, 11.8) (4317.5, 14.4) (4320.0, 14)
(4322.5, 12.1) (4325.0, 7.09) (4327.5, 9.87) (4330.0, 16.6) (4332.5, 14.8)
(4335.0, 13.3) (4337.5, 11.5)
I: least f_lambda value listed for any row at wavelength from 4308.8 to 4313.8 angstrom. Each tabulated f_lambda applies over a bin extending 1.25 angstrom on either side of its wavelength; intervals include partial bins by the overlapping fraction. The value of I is 7.87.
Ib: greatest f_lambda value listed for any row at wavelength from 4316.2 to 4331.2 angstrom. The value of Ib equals 16.6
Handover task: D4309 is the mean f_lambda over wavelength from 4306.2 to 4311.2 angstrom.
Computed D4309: 6.72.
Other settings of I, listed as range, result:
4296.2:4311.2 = 5.55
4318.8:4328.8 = 7.09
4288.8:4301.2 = 6.4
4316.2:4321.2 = 14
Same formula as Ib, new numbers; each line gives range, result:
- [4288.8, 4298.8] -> 9.2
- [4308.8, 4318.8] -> 14.4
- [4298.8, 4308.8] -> 8.61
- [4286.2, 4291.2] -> 9.12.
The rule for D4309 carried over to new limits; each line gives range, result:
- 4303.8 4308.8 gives 7.07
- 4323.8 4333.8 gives 12.1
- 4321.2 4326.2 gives 9.66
